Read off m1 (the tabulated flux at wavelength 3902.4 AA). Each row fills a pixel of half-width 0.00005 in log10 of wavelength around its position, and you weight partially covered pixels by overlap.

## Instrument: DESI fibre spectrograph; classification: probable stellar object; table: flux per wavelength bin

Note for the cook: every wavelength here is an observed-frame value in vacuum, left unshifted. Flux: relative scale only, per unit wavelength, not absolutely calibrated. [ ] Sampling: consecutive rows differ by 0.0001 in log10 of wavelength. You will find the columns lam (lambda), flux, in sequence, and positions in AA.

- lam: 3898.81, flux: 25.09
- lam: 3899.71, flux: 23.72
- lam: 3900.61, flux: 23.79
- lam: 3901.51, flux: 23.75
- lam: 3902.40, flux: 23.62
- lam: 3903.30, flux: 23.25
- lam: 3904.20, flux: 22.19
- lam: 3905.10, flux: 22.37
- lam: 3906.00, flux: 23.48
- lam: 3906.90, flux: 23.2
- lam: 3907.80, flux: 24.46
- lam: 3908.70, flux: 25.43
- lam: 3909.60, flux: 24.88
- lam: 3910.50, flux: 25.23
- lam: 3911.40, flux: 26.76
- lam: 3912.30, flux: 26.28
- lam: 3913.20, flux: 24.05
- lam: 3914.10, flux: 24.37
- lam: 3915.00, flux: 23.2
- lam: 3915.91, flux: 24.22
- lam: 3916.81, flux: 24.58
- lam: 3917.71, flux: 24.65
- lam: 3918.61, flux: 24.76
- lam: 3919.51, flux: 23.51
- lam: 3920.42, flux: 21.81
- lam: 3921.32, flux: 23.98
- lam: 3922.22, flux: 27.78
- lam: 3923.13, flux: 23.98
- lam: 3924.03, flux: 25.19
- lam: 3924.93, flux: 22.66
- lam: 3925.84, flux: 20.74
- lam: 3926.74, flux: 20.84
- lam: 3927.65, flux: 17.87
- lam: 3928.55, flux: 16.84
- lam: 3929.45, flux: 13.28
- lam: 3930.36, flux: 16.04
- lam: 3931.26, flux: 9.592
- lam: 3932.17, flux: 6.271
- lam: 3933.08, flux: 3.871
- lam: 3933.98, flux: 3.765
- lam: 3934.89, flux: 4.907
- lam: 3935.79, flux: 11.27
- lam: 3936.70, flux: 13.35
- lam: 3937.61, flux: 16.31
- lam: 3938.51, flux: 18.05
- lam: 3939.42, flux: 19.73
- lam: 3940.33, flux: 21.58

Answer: 23.62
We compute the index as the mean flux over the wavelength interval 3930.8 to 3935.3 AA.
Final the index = 5.71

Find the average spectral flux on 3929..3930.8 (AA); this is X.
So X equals 14.6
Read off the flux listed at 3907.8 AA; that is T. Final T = 24.46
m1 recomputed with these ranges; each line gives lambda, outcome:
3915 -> 23.2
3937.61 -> 16.31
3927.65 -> 17.87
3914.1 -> 24.37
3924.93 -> 22.66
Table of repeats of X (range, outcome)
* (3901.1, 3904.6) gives 23.3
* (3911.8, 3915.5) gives 24.5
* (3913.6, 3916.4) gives 23.9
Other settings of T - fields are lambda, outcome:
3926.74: 20.84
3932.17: 6.271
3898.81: 25.09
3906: 23.48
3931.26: 9.592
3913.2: 24.05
